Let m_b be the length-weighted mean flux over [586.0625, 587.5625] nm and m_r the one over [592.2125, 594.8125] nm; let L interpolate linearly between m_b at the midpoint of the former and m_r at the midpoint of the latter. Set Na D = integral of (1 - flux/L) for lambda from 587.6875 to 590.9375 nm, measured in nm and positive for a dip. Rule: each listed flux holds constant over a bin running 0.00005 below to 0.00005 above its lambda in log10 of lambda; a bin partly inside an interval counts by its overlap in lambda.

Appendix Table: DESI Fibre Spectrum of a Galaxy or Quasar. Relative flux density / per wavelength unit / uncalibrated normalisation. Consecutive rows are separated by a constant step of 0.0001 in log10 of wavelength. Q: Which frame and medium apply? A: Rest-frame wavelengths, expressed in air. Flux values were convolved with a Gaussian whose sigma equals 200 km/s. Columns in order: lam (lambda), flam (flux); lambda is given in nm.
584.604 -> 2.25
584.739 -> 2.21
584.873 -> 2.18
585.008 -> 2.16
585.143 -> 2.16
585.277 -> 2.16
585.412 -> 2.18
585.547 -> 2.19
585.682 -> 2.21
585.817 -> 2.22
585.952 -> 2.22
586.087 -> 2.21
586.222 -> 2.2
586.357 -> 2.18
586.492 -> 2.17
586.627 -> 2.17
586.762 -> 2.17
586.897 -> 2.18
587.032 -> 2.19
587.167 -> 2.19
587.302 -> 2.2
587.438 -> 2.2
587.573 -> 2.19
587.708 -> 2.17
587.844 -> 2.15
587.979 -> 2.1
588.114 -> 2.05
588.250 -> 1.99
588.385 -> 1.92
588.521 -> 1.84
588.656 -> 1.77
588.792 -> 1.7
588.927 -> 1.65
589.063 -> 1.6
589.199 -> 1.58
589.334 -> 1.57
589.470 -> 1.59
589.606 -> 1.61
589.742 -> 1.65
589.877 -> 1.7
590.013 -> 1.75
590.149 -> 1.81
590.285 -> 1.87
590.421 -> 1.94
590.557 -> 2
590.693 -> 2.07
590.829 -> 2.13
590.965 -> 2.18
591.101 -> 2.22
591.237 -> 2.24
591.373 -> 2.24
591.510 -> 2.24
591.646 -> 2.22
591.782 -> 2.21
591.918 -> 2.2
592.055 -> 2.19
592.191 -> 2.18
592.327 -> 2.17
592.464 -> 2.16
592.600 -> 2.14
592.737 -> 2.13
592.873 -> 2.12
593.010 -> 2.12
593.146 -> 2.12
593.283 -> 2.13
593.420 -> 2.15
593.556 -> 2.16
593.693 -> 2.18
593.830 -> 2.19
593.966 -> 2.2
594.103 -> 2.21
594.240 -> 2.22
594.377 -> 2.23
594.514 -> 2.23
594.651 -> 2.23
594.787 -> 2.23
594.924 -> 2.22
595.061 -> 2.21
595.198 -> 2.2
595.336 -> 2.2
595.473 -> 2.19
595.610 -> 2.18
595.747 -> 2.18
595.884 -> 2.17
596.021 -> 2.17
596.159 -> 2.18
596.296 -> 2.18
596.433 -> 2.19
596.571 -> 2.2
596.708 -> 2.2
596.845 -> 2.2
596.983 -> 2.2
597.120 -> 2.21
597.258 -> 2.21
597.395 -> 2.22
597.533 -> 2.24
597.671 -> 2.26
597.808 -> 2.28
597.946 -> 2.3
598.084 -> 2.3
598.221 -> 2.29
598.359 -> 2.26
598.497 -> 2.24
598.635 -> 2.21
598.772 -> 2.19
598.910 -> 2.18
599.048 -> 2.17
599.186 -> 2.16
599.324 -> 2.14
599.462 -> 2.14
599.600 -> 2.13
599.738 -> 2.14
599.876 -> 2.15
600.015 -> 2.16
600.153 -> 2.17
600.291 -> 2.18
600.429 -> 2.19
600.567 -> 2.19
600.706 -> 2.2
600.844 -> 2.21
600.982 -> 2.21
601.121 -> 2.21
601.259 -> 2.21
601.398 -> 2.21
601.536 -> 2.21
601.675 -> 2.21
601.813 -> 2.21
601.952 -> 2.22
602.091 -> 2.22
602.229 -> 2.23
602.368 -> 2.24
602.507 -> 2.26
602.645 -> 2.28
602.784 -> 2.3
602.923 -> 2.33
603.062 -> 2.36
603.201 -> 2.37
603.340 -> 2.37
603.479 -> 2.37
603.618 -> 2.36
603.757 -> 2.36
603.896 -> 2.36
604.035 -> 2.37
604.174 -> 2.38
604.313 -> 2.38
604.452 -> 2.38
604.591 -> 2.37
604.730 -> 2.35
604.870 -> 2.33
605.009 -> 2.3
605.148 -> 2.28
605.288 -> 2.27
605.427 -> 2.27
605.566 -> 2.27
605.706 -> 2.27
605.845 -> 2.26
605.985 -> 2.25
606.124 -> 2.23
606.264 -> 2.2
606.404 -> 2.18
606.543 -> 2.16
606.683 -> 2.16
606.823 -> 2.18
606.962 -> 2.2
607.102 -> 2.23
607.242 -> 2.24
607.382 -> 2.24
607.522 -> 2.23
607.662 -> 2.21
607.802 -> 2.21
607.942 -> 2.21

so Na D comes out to 0.51 nm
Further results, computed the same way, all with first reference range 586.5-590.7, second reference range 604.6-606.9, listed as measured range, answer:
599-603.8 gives -0.138 nm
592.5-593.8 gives -0.085 nm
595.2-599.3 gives -0.242 nm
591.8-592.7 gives -0.082 nm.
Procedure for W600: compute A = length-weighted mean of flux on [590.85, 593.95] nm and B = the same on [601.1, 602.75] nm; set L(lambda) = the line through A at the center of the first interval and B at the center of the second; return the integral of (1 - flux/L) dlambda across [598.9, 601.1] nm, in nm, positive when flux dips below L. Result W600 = 0.05 nm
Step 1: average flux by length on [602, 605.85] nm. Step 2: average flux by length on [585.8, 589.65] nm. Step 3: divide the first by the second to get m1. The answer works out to 1.2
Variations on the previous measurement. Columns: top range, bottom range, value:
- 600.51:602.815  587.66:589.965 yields 1.24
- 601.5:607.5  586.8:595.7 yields 1.10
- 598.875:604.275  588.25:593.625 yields 1.13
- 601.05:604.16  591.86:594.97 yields 1.05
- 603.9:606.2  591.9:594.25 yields 1.07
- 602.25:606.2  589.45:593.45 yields 1.13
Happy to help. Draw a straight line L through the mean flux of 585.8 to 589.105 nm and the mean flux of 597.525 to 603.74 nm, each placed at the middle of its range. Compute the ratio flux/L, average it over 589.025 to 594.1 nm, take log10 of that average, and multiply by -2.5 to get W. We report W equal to 0.05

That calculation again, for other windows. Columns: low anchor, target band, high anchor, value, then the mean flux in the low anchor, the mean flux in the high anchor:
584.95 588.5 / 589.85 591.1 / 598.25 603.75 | 0.11 mag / 2.15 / 2.23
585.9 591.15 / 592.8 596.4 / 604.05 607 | -0.05 mag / 1.97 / 2.27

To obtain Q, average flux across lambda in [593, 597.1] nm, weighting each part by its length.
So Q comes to 2.19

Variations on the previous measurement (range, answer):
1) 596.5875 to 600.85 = 2.2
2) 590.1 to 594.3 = 2.14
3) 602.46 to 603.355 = 2.32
